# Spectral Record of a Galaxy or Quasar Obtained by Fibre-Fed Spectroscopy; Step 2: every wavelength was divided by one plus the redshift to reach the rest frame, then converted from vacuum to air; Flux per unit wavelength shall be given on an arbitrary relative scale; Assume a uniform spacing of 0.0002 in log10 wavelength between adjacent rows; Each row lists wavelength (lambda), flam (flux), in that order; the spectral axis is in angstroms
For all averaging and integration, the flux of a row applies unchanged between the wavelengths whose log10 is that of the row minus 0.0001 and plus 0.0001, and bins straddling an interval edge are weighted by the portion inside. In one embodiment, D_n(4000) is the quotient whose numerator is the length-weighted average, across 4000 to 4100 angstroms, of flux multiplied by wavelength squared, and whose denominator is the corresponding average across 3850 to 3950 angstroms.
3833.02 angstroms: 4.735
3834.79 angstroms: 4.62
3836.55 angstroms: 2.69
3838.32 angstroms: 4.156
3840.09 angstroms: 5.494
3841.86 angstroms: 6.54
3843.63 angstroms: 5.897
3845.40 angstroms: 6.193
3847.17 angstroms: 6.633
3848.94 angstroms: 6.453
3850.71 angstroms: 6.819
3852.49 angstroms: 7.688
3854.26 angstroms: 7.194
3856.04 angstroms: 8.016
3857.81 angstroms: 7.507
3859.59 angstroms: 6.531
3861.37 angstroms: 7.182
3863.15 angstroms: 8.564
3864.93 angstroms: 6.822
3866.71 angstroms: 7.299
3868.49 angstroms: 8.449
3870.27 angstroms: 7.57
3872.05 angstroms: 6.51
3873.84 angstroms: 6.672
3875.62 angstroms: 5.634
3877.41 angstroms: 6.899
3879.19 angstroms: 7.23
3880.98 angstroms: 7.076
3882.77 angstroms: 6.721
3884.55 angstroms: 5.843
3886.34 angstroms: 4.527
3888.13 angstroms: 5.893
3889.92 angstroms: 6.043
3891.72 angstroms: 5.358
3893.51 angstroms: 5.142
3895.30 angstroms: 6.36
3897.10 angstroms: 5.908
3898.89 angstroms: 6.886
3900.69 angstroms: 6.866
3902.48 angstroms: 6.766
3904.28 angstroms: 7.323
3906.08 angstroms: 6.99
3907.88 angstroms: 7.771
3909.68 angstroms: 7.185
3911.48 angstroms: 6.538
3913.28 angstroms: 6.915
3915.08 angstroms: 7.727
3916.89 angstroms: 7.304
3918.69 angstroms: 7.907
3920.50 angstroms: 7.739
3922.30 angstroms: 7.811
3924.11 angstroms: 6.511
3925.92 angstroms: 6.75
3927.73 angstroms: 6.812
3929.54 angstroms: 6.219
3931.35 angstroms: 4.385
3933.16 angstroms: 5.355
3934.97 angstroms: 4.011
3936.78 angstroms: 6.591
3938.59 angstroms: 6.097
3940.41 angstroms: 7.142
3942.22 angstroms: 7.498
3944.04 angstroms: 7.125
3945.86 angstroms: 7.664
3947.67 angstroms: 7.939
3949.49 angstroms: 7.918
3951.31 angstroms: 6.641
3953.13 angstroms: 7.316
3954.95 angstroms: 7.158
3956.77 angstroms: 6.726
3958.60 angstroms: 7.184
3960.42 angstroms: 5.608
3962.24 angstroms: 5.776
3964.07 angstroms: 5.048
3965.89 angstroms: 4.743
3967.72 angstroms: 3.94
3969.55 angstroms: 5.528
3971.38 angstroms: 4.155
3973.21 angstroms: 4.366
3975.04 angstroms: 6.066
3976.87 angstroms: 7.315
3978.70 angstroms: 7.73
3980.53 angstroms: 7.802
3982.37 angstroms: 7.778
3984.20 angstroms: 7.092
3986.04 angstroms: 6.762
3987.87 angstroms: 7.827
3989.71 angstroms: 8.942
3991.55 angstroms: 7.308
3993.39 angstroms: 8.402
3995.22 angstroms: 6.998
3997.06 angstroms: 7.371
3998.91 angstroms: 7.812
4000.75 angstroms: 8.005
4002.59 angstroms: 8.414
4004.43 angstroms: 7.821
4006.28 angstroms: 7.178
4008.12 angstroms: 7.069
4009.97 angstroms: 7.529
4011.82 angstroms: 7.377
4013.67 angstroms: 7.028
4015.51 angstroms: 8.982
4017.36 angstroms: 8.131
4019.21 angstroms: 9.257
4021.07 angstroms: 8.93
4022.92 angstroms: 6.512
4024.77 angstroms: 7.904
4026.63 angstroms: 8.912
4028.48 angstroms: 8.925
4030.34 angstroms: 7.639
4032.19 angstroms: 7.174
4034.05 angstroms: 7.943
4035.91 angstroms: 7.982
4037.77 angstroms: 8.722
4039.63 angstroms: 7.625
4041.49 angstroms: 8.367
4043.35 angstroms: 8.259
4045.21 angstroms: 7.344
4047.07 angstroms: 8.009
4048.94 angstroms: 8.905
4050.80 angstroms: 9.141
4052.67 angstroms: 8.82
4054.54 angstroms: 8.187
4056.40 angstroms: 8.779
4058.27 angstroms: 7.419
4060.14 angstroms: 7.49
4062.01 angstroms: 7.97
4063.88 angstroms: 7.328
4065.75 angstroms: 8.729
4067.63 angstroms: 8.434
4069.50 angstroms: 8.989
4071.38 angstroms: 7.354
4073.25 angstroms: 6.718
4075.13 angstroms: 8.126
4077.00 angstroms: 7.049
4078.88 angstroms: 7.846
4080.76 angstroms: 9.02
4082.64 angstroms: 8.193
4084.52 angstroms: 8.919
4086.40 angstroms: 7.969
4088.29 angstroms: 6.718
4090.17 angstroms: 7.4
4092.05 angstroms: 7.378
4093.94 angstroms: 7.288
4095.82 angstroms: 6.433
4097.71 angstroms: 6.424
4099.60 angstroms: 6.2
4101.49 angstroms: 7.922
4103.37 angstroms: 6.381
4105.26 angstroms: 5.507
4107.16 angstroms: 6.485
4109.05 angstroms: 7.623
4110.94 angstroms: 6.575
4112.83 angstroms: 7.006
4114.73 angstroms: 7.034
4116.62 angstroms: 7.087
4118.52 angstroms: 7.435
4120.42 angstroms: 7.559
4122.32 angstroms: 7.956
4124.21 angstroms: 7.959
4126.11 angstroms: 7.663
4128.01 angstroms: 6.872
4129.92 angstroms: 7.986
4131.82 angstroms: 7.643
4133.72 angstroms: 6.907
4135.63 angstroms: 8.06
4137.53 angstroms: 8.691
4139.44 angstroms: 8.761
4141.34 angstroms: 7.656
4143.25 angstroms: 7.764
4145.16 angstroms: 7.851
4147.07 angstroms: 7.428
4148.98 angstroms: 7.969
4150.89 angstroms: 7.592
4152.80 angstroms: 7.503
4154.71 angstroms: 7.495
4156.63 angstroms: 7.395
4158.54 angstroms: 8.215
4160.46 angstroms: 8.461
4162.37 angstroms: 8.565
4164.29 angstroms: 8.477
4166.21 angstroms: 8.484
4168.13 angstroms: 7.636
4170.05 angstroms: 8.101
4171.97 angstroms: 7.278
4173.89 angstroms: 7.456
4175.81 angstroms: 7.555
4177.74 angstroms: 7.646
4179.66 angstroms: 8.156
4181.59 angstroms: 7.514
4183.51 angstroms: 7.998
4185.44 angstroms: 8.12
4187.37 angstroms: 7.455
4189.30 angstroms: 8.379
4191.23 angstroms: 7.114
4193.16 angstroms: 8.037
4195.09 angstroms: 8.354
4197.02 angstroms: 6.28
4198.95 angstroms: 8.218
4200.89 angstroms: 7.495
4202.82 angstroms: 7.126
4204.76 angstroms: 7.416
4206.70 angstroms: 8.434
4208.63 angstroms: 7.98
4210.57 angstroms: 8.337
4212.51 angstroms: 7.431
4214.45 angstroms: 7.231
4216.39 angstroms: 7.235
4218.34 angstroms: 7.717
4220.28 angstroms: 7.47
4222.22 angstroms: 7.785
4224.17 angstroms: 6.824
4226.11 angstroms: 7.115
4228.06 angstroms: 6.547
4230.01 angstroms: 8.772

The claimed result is 1.3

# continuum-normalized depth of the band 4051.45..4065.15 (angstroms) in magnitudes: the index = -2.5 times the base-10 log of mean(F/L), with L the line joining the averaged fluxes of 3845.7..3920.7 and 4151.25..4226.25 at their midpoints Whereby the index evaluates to -0.10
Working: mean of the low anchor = 6.85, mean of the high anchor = 7.74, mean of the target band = 8.04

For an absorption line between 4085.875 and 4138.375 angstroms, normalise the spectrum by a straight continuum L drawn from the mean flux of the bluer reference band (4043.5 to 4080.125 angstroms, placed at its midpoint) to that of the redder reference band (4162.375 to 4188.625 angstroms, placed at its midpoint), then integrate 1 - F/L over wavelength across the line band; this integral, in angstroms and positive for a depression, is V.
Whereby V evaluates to 5.0 angstroms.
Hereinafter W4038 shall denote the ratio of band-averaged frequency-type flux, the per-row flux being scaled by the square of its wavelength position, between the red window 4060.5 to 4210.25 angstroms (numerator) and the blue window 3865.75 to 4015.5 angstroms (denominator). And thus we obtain 1.24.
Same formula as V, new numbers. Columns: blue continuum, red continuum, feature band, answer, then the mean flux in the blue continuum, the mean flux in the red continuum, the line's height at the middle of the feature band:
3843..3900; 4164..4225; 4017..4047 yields -3.81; 6.68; 7.7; 7.19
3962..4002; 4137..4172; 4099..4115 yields 1.84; 6.7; 7.97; 7.62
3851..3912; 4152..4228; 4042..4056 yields -2.11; 6.79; 7.72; 7.29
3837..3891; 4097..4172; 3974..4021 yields -4.04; 6.63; 7.55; 7.08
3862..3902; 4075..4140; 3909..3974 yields 3.42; 6.56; 7.41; 6.79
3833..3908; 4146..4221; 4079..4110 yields 0.56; 6.46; 7.76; 7.39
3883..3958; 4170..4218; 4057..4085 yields -2.88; 6.65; 7.69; 7.22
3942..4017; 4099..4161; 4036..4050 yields -1.89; 7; 7.48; 7.2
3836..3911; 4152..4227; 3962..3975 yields 3.93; 6.57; 7.73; 6.92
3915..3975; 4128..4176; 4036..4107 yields -4.77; 6.36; 7.86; 7.28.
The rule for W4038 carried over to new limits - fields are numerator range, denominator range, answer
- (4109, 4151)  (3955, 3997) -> 1.26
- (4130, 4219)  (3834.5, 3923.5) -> 1.36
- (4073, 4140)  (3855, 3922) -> 1.20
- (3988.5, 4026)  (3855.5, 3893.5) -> 1.25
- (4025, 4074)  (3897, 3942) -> 1.29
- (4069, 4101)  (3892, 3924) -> 1.18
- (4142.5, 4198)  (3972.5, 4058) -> 1.07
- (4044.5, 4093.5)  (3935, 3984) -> 1.31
